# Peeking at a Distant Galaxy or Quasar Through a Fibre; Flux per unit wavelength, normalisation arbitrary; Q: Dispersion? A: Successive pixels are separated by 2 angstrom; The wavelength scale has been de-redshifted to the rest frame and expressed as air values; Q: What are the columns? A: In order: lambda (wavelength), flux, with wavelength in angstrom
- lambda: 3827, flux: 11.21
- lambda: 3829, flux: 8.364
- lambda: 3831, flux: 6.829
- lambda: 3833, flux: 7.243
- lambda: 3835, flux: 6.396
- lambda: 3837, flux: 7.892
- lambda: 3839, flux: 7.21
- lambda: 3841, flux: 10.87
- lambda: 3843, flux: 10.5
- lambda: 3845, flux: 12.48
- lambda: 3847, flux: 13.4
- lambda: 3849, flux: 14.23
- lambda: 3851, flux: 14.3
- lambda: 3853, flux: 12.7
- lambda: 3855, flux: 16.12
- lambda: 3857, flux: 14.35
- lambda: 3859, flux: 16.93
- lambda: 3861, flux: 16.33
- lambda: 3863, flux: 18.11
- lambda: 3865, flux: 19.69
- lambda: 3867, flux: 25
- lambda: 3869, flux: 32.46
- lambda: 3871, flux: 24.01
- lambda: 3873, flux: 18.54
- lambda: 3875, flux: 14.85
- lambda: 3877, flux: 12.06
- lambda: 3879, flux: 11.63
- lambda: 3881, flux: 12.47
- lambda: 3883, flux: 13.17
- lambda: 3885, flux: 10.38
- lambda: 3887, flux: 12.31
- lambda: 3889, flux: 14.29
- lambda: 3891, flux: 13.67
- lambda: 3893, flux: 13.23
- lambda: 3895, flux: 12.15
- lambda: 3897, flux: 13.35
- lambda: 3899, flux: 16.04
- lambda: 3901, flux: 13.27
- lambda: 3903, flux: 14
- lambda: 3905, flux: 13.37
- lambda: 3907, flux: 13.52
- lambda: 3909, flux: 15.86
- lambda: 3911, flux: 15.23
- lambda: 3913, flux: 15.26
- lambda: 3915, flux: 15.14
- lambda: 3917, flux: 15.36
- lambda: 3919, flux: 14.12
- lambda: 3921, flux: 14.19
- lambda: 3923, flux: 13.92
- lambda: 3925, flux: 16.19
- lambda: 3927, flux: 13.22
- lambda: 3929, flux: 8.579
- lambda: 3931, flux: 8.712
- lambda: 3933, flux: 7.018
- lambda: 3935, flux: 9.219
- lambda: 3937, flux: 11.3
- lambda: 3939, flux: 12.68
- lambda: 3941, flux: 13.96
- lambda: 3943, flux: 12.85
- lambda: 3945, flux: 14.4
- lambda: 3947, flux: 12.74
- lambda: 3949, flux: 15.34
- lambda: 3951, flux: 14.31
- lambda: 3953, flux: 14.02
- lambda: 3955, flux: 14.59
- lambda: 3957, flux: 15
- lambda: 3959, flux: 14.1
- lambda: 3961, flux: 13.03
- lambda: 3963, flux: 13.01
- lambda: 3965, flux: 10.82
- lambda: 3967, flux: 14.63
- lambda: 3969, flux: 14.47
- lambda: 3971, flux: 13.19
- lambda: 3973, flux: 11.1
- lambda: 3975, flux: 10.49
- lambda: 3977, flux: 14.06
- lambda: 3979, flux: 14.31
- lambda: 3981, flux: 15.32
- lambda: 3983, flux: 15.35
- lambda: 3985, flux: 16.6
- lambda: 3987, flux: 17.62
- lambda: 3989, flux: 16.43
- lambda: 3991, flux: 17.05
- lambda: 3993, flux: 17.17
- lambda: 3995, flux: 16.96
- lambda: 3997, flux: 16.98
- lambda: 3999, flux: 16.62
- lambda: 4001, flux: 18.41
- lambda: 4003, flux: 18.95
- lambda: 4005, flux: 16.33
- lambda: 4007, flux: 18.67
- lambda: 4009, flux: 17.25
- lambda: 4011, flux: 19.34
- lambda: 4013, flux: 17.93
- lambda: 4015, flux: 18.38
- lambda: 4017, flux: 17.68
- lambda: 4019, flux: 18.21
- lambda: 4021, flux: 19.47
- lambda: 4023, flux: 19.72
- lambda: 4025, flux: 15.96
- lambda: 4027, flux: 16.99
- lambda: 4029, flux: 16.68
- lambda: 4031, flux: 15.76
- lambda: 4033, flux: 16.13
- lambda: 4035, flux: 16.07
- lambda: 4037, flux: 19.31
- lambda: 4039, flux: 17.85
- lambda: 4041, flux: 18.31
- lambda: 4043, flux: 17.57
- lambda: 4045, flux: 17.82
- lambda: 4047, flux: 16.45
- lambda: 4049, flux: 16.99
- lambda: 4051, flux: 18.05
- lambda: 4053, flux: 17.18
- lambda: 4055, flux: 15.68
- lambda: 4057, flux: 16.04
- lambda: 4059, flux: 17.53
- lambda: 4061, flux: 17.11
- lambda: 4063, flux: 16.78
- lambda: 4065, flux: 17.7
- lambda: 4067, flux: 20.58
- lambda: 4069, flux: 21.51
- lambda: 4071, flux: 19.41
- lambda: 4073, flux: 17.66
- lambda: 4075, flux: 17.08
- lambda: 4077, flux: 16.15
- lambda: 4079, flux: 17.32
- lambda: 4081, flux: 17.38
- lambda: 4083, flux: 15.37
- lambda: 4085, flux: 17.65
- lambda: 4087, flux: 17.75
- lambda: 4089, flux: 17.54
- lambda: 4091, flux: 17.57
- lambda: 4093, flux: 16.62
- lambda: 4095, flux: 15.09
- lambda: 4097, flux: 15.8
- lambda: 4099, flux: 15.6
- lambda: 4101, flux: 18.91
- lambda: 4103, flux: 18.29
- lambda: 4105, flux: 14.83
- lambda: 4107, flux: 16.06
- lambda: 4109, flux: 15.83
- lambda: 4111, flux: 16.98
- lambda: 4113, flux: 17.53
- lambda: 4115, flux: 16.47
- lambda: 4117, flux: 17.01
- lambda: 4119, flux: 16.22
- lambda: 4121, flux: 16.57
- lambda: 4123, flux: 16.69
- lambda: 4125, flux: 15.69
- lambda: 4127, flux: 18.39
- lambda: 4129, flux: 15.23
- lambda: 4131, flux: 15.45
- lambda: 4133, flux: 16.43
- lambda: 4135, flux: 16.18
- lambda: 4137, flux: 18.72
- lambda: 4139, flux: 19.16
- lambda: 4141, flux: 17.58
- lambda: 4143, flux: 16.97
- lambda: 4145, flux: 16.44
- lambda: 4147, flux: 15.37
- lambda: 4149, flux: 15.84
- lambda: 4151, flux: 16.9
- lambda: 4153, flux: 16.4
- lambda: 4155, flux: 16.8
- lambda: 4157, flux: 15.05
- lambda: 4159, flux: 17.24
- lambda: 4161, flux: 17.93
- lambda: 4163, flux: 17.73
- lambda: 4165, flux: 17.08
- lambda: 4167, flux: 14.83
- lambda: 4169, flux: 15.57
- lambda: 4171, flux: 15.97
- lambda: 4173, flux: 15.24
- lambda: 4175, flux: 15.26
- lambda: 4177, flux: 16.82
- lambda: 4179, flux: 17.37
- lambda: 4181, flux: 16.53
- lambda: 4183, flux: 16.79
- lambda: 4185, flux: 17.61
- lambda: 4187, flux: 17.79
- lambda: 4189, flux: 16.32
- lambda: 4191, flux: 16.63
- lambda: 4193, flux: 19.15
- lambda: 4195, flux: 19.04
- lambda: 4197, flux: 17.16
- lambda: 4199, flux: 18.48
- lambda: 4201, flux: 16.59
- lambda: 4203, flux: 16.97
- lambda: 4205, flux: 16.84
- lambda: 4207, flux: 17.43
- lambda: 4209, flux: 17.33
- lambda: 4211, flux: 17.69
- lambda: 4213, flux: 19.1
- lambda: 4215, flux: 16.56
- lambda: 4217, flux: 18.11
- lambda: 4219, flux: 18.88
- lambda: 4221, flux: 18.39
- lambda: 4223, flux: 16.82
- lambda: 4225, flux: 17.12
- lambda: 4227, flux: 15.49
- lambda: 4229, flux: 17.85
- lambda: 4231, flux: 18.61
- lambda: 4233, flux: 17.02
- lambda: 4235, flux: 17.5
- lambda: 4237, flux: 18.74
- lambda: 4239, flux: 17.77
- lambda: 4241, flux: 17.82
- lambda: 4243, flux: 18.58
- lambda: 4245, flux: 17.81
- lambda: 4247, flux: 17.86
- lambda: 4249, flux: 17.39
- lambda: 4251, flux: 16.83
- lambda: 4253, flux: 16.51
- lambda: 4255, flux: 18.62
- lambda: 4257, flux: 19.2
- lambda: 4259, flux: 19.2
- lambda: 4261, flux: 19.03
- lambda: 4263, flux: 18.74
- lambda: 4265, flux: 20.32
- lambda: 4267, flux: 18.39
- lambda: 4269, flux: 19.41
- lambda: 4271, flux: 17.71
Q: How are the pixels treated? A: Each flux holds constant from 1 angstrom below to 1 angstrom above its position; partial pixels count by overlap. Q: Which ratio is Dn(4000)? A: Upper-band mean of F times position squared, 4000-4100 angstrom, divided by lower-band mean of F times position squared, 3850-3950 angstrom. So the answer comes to 1.30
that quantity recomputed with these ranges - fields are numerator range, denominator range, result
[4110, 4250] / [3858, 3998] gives 1.33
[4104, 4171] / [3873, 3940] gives 1.42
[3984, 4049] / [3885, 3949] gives 1.40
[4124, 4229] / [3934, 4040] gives 1.20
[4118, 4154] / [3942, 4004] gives 1.22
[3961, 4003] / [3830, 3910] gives 1.13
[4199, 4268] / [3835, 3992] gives 1.48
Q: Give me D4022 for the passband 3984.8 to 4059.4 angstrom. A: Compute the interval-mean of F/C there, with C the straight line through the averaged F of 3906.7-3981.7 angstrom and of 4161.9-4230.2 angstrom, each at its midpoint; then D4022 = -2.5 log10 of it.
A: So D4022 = -0.202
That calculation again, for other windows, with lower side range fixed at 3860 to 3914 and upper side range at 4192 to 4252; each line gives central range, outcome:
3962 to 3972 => 0.22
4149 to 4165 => 0.03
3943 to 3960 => 0.13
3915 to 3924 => 0.10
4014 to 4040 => -0.06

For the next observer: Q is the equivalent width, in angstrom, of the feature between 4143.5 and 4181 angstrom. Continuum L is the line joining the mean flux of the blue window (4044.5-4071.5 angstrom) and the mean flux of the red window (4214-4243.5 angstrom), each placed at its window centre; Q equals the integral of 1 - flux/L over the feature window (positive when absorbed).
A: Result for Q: 2.9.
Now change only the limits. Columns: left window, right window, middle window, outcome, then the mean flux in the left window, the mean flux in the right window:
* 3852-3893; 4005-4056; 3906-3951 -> 9.7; 16.4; 17.6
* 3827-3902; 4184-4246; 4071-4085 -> -0.8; 13.9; 17.7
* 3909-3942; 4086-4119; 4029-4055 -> -3.0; 12.9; 16.7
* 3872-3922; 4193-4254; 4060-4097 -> -3.6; 13.9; 17.6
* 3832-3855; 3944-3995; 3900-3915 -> -2.0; 10.9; 14.4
